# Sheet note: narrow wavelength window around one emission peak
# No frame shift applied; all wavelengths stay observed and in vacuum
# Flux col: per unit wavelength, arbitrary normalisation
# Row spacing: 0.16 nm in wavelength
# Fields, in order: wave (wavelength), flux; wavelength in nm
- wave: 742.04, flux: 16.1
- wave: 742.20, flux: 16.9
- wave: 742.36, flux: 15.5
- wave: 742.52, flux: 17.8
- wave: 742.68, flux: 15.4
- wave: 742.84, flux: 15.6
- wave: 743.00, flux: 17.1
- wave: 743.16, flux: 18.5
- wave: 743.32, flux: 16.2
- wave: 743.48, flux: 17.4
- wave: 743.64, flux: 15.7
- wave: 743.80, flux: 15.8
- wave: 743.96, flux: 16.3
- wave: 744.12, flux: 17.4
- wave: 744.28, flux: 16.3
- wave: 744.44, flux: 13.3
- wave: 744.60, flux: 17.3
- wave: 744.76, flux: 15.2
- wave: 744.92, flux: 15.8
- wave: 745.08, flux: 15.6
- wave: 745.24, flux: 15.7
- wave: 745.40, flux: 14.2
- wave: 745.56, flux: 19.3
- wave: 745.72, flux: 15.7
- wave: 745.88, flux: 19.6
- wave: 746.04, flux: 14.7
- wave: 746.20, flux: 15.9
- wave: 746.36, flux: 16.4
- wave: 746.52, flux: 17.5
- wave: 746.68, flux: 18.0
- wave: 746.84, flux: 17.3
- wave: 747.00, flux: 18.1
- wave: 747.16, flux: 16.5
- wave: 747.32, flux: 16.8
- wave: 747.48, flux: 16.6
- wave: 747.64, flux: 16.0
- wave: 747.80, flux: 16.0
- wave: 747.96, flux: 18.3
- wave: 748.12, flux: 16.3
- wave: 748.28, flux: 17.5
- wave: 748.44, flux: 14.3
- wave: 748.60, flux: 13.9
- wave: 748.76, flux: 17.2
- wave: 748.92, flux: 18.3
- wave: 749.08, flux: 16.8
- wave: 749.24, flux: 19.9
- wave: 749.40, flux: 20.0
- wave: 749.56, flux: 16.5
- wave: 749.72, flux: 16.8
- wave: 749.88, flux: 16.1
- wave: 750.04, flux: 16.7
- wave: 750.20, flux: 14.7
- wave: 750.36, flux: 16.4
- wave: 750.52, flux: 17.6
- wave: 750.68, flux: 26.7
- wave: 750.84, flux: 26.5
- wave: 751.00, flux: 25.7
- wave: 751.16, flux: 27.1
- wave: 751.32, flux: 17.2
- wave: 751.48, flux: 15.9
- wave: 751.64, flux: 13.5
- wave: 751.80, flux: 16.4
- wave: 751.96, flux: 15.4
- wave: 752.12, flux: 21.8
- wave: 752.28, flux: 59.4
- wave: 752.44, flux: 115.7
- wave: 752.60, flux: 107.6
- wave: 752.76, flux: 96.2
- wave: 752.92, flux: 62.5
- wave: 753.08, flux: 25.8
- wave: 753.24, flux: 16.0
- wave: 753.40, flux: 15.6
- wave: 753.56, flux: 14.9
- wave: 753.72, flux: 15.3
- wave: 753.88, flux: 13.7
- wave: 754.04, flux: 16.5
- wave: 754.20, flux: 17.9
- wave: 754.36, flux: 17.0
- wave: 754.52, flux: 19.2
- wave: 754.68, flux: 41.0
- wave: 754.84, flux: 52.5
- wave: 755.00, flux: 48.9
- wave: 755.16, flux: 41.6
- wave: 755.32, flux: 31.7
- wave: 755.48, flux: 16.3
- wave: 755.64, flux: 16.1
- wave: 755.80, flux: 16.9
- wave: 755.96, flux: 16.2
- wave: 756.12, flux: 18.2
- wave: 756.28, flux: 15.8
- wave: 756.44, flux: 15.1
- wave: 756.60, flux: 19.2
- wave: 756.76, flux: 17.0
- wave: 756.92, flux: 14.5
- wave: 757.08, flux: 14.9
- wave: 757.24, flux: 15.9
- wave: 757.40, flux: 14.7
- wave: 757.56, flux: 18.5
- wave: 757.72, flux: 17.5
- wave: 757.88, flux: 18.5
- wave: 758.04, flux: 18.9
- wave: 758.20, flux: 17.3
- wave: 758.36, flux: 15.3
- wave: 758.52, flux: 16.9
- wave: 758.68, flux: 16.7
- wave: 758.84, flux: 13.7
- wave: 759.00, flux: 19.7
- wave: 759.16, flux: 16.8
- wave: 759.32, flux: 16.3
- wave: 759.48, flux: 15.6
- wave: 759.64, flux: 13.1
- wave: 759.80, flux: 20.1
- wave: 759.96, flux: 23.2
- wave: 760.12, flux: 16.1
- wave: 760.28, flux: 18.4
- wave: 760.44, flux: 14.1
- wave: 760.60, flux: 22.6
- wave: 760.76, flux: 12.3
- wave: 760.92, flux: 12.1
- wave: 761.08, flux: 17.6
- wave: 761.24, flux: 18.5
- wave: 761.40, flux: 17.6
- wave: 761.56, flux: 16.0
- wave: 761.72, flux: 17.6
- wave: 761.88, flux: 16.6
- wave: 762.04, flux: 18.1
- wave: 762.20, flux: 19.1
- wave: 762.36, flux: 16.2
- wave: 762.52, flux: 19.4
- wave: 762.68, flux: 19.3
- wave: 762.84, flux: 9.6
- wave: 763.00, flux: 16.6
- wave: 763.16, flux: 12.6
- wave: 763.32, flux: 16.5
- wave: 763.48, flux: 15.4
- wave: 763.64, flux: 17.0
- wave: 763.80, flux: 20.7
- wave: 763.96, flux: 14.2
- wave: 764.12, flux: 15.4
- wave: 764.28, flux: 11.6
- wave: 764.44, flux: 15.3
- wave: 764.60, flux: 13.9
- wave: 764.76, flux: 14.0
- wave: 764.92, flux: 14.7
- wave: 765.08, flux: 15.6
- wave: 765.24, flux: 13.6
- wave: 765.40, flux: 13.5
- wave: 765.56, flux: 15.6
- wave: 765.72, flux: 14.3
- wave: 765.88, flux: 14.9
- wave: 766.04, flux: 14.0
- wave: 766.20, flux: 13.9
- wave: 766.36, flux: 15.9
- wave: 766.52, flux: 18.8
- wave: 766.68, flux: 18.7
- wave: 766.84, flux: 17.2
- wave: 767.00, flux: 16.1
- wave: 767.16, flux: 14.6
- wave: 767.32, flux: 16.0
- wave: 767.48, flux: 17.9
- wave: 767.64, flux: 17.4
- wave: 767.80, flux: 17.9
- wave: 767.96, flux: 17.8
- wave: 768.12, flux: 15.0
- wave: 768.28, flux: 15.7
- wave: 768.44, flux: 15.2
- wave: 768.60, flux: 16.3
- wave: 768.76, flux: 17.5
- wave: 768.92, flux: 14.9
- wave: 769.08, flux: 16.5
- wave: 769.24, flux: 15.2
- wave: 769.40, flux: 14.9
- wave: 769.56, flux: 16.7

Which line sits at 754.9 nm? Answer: [N II] 6583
